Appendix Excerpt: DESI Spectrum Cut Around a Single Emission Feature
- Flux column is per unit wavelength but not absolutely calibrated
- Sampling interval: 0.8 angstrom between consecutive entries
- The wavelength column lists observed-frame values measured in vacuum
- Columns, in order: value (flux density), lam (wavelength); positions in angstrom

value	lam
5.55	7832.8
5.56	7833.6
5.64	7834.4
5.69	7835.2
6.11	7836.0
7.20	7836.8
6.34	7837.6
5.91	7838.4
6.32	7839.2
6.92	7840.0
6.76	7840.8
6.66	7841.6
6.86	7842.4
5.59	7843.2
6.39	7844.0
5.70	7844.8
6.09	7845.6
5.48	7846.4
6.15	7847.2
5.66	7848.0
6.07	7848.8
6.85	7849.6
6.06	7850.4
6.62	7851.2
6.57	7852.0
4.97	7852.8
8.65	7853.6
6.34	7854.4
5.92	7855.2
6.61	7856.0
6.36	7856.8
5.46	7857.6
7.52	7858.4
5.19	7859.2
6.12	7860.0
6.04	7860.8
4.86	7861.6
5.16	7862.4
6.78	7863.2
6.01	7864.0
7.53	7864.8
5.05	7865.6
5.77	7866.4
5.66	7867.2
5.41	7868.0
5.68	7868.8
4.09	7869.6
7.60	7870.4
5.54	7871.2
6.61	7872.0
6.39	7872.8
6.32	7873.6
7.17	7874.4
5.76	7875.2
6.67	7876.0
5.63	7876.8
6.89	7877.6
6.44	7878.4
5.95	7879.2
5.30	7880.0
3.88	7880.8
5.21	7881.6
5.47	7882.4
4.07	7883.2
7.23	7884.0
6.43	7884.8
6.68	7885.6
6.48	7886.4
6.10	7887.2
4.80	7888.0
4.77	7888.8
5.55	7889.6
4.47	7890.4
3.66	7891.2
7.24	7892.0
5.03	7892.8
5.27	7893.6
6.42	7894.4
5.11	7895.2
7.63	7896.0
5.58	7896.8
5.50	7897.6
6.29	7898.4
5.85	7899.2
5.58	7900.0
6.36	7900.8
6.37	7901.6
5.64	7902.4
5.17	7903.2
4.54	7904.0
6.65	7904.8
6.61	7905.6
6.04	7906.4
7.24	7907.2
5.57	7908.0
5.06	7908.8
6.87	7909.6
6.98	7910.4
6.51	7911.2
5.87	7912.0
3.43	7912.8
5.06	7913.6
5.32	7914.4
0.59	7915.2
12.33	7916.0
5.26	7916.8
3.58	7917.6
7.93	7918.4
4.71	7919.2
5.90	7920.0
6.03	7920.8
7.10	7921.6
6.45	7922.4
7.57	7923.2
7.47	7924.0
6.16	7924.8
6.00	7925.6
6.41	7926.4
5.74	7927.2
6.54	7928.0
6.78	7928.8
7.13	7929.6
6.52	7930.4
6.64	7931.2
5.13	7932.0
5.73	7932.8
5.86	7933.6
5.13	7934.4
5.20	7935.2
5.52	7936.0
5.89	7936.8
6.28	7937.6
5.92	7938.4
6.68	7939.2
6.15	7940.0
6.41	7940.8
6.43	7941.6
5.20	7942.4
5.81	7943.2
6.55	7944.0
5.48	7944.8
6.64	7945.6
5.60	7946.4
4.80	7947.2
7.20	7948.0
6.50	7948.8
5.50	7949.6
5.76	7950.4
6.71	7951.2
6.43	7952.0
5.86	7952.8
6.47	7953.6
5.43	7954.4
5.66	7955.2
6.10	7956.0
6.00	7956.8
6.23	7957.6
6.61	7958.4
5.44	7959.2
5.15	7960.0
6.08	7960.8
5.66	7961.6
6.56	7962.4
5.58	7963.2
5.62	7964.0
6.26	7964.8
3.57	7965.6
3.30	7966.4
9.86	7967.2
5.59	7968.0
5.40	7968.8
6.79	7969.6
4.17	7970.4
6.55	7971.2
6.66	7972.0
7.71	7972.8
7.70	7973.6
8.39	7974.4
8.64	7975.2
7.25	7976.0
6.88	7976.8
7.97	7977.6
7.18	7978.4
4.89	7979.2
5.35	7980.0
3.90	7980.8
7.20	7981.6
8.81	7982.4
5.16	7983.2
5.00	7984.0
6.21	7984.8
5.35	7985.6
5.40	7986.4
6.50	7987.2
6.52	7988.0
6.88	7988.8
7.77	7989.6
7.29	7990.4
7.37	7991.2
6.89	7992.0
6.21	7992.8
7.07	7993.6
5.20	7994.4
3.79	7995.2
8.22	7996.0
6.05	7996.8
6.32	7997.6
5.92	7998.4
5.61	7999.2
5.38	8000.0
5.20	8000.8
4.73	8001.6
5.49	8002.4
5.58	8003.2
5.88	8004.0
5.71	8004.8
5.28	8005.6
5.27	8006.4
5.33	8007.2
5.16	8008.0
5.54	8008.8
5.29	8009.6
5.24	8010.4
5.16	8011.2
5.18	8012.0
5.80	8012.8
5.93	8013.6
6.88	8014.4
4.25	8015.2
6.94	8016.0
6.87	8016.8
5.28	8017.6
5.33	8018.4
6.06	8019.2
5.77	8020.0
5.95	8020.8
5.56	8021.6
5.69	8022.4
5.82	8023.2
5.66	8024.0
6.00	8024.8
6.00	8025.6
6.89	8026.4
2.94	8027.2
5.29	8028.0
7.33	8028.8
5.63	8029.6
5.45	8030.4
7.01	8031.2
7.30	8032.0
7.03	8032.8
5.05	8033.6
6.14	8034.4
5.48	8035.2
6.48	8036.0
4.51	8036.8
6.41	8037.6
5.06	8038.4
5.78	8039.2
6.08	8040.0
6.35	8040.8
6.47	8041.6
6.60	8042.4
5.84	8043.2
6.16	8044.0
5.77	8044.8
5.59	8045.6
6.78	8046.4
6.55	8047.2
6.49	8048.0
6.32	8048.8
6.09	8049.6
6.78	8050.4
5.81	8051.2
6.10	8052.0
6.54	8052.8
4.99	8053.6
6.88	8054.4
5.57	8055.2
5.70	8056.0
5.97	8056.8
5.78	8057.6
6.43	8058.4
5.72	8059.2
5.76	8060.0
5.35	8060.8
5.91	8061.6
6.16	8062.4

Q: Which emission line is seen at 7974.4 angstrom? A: [S II]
